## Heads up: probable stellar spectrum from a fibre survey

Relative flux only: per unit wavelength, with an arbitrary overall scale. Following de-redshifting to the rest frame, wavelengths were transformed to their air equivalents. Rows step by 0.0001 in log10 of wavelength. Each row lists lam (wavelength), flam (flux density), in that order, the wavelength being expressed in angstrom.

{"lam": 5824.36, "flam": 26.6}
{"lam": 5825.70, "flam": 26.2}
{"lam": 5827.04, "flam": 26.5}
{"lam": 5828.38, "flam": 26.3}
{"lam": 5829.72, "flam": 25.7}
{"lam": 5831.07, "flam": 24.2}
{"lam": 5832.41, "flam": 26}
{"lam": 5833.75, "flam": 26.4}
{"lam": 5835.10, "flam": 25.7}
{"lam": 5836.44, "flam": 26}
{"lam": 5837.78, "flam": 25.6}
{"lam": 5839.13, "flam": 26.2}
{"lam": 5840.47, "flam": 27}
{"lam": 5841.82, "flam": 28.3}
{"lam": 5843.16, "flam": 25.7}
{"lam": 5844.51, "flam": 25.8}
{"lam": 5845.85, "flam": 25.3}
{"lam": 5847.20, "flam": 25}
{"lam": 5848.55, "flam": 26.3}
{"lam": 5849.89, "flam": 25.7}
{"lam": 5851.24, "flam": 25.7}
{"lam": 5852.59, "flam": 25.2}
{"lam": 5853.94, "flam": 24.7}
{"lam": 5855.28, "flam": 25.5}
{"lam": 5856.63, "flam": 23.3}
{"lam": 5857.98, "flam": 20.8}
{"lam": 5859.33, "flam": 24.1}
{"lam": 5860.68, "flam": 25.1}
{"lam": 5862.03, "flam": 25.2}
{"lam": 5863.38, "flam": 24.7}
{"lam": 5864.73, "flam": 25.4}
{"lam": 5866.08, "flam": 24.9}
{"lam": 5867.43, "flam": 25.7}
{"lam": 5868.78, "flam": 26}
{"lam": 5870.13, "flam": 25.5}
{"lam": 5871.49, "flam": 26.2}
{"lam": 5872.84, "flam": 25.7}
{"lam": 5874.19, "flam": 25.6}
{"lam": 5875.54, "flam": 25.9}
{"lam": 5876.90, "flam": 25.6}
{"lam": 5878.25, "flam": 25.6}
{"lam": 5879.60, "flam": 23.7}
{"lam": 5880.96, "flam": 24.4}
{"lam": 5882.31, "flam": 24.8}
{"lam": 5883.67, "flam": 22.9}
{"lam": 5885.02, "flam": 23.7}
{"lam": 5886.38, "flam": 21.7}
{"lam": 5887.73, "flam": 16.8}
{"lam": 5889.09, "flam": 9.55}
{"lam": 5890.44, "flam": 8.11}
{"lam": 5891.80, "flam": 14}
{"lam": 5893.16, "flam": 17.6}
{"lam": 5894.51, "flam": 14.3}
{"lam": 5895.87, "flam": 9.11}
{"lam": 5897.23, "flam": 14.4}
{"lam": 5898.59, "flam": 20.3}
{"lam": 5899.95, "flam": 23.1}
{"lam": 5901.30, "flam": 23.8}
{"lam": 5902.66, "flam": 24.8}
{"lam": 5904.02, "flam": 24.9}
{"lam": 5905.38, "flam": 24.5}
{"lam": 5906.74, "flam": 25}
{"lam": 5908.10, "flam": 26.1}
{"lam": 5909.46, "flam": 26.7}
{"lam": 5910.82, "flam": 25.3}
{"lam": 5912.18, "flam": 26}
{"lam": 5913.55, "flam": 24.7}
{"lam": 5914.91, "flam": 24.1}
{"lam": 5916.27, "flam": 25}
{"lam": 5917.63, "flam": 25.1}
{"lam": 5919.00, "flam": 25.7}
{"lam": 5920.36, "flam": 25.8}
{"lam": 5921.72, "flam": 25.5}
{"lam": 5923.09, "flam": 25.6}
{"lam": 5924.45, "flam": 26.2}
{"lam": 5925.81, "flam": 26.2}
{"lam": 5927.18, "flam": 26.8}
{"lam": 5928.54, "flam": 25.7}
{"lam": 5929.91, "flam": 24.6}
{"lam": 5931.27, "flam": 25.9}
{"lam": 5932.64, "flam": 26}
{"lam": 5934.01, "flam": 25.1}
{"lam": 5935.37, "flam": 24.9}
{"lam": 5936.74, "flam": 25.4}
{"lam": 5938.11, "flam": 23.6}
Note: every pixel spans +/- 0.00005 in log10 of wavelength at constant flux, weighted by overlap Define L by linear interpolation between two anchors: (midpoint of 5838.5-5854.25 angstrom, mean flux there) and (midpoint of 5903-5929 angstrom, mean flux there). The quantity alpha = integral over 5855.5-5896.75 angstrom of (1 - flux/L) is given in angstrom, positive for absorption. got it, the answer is 6.2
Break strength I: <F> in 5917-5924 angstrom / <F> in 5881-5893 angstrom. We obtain 1.42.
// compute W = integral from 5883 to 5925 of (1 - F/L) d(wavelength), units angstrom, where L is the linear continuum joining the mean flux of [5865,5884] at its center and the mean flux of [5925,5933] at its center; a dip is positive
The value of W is 6.5 angstrom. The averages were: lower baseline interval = 25.2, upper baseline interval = 25.9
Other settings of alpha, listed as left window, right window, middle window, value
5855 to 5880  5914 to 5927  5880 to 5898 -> 5.7 angstrom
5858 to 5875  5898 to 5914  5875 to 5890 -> 1.8 angstrom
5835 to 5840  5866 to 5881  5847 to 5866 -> 0.7 angstrom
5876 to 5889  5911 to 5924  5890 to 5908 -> 3.6 angstrom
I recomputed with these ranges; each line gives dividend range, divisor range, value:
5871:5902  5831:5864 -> 0.80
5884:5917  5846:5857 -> 0.82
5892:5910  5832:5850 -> 0.80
